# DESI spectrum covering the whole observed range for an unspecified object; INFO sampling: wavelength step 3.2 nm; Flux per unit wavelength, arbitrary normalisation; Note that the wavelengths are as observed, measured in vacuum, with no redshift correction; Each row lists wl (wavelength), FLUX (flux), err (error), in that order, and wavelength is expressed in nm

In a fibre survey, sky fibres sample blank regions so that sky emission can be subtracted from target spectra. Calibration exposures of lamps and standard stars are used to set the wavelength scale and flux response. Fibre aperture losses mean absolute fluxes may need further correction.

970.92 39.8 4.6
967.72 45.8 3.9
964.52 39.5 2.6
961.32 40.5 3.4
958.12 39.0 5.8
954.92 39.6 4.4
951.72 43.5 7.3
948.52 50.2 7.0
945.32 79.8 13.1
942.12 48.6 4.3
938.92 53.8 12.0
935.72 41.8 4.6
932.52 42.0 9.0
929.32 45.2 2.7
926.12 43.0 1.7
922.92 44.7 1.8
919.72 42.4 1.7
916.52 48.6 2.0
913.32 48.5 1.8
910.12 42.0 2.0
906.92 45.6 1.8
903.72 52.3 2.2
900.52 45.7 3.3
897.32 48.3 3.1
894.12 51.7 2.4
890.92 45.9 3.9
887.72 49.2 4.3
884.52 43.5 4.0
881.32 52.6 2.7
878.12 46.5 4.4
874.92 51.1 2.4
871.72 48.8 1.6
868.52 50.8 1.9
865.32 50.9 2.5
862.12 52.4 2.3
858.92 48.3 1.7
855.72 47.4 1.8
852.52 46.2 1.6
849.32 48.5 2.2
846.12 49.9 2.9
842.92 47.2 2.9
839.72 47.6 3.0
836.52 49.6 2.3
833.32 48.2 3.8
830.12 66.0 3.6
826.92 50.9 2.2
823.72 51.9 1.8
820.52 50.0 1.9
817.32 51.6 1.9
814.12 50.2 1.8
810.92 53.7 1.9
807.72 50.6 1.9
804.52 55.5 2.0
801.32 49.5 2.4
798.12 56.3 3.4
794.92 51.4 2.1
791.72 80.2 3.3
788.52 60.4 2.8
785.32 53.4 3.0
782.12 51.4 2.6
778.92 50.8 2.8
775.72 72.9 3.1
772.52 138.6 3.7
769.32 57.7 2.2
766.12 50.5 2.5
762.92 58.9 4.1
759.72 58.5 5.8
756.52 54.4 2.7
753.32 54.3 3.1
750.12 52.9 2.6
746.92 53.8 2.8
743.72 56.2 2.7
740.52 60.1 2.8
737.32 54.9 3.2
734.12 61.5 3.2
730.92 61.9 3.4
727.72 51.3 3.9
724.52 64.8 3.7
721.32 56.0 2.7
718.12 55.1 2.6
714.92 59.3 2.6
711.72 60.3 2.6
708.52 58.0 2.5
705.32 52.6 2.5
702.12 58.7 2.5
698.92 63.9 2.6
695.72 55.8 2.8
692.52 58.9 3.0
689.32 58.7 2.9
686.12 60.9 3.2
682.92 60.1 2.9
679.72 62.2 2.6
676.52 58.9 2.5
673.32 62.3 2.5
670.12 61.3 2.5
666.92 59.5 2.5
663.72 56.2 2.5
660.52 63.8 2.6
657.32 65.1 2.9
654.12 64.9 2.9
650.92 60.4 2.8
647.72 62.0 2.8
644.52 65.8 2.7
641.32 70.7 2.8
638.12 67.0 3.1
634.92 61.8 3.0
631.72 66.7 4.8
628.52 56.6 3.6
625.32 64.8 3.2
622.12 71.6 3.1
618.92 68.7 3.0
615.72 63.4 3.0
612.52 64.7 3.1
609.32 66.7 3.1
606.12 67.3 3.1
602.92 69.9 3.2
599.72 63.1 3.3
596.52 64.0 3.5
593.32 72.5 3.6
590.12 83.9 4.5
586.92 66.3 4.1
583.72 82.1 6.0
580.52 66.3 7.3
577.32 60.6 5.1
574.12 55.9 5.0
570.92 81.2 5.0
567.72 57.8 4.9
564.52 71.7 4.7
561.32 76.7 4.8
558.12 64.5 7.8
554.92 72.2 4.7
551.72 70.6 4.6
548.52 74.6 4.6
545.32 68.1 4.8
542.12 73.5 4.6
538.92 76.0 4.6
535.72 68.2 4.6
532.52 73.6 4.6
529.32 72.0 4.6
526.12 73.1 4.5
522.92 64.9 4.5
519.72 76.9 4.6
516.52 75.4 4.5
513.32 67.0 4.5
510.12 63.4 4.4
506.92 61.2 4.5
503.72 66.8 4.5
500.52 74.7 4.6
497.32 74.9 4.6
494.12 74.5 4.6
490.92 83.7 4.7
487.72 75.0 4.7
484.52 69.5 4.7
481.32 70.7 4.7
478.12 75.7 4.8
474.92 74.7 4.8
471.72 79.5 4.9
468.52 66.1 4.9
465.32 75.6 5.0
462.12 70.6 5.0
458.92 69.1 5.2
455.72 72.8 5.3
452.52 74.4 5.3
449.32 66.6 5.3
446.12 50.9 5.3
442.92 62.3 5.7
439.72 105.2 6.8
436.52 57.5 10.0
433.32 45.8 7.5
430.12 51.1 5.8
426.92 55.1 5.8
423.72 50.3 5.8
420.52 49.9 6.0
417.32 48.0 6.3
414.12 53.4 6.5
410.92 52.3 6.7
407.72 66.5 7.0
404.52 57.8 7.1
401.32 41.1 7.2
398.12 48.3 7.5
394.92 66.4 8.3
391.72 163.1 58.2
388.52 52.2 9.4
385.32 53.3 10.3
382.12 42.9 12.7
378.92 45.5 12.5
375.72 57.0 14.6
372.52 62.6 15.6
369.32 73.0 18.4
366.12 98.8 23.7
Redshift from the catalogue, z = 0.18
